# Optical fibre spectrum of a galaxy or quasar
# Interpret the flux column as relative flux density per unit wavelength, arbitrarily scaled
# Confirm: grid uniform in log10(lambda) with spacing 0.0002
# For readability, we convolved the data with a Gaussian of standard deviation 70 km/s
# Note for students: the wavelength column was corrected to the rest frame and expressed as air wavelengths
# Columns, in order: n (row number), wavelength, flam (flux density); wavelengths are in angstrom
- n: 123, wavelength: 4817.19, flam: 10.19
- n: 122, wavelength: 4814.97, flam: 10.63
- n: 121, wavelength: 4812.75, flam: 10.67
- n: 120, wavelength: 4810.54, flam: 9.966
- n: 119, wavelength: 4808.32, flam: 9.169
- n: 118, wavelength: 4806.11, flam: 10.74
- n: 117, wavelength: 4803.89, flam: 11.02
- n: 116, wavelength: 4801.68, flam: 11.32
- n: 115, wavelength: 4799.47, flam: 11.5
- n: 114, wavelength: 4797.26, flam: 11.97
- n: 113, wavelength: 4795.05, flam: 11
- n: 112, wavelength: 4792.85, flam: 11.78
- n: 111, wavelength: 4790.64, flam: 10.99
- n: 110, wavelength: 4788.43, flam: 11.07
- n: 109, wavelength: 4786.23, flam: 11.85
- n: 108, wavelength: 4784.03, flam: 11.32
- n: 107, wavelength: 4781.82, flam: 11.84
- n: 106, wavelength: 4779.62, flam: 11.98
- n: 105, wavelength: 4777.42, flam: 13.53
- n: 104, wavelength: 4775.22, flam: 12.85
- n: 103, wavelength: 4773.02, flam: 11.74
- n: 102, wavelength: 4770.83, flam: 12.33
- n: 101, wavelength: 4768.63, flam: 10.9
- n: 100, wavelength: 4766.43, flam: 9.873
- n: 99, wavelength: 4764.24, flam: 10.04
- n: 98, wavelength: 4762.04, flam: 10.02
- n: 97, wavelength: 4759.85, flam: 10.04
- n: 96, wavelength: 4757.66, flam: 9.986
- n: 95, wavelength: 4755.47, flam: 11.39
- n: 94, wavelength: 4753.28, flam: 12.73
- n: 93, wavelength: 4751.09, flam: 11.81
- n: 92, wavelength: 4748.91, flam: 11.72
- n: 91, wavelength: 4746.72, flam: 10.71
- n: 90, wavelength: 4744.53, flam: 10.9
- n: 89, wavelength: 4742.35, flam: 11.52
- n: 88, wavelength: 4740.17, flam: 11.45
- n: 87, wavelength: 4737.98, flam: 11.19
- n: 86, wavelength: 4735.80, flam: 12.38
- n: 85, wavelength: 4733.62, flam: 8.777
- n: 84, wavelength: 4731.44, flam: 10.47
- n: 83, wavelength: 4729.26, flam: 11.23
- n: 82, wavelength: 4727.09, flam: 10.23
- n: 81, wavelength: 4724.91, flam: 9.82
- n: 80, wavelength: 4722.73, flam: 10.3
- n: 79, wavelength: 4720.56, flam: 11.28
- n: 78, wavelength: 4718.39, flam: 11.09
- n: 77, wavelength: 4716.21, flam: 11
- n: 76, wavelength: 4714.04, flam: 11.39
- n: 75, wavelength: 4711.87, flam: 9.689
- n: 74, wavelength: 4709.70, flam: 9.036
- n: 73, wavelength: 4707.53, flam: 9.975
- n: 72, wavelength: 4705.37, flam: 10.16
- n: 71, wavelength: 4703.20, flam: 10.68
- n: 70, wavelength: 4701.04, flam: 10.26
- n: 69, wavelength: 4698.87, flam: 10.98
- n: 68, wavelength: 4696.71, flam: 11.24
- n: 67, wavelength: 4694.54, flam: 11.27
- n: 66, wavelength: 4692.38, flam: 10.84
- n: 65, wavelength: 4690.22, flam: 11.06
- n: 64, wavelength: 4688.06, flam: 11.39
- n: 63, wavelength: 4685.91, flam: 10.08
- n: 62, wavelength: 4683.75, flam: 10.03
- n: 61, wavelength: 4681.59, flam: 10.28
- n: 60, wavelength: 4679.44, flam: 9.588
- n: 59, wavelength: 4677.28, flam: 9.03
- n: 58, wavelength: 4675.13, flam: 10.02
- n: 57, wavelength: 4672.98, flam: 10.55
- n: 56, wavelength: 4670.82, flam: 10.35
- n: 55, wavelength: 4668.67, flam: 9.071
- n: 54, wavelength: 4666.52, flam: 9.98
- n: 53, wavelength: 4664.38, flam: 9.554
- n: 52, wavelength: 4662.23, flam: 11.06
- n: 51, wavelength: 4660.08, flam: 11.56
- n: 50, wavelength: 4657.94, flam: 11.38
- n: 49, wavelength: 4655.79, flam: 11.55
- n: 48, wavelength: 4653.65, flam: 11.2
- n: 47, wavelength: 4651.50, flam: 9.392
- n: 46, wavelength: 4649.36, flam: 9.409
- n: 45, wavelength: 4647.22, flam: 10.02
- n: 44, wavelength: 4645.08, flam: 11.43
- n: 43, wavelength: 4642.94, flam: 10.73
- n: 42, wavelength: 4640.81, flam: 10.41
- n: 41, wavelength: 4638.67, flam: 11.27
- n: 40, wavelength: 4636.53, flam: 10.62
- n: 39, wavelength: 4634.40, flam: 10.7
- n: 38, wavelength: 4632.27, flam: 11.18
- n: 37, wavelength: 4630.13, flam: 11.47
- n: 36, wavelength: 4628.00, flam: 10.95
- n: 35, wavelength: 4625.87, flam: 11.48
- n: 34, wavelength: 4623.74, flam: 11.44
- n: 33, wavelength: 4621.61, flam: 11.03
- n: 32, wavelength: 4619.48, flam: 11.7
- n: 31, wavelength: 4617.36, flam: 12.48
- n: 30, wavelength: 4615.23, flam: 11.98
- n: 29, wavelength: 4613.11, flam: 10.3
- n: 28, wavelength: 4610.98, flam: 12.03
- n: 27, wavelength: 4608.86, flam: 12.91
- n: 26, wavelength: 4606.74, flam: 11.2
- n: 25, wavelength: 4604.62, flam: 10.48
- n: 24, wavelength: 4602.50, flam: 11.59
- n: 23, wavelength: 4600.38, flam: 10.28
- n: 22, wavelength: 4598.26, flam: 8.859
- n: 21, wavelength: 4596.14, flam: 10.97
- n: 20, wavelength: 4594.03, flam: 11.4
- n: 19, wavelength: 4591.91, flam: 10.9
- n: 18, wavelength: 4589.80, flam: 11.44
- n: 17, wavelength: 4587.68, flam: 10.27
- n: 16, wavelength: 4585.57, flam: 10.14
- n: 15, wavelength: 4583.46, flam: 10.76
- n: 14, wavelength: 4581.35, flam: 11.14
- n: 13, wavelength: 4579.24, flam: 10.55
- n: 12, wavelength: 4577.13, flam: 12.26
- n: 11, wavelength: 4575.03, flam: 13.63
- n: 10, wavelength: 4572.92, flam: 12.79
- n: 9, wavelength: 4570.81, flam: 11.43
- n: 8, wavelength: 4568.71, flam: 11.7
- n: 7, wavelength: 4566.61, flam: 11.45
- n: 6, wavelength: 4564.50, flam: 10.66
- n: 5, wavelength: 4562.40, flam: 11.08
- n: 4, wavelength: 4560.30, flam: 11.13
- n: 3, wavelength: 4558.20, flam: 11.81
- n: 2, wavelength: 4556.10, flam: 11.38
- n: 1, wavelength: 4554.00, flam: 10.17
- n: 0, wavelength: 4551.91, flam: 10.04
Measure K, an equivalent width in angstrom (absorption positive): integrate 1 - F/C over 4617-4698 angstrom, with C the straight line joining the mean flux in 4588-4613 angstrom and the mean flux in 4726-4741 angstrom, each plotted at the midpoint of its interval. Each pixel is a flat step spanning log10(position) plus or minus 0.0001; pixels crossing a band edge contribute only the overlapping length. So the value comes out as 1.9 angstrom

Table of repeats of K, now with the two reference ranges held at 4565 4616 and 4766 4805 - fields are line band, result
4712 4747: 2.1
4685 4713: 2.3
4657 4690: 3.3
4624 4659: 1.6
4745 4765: 1.1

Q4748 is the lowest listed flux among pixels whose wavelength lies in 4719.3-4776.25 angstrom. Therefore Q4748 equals 8.777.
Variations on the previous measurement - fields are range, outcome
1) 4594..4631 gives 8.859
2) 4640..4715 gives 9.03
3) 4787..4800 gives 10.99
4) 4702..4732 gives 9.036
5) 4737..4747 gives 10.71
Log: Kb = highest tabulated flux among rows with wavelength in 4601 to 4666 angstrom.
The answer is 12.91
